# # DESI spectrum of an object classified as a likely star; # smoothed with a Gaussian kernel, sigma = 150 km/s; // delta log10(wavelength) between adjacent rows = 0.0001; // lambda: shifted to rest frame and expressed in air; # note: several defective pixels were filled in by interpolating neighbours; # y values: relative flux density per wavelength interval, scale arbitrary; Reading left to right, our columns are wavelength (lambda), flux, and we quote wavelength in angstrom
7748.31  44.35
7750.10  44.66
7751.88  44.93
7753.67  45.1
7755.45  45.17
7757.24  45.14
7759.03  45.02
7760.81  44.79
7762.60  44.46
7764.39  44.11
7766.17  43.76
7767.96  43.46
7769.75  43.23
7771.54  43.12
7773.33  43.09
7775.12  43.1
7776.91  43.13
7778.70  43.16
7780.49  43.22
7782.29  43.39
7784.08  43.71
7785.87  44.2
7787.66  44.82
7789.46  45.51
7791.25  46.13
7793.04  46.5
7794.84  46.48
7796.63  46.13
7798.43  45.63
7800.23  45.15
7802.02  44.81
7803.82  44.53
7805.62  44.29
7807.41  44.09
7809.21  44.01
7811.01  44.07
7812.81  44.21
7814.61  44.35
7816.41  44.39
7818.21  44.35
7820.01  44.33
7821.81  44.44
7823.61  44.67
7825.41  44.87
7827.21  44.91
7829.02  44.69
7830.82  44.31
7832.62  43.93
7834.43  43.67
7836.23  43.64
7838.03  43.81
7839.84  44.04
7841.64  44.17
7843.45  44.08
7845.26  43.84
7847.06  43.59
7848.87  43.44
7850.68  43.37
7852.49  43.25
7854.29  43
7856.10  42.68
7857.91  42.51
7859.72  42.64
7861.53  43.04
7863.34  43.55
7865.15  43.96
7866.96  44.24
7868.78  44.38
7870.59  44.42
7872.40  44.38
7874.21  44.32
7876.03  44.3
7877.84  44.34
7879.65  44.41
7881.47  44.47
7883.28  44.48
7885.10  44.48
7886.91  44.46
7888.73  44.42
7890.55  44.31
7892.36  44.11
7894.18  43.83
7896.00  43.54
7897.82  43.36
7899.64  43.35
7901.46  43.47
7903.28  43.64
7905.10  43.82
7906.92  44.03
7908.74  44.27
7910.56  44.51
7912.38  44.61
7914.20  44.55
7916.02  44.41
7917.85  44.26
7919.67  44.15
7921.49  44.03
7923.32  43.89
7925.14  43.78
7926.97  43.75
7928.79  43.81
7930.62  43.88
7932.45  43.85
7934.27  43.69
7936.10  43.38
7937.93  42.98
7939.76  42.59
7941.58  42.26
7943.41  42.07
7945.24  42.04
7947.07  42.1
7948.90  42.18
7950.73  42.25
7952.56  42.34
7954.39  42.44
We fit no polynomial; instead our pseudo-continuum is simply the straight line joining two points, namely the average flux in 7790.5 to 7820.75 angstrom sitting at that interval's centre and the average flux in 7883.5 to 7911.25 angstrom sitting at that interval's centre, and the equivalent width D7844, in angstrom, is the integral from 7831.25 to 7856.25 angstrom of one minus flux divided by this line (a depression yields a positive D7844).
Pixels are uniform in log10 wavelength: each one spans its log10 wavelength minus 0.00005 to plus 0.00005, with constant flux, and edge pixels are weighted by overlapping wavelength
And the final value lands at 0.49 angstrom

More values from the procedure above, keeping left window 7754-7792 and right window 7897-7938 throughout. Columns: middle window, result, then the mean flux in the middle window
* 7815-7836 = -0.2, 44.4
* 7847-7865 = 0.4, 43.1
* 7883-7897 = -0.1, 44.2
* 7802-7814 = -0.1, 44.2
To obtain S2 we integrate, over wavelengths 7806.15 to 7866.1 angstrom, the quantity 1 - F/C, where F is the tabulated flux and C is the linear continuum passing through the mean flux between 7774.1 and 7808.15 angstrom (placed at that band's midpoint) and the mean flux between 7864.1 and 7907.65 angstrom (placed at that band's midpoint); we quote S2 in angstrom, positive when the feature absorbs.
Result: 0.7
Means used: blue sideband 44.6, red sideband 44.1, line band 43.9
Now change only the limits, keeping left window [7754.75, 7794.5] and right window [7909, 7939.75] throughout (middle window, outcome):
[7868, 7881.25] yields -0.1 angstrom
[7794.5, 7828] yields -0.4 angstrom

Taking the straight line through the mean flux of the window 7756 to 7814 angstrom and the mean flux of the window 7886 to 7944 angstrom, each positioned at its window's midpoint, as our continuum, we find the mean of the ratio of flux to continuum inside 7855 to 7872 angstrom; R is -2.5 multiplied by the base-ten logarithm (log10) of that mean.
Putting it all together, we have 0.01 mag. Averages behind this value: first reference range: 44.4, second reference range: 43.8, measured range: 43.5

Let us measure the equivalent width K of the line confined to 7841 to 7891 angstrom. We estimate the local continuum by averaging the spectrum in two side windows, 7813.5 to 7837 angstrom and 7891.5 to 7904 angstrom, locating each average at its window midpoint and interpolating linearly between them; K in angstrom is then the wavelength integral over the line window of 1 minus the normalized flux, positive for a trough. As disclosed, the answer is 0.1 angstrom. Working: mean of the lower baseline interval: 44.4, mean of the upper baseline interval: 43.6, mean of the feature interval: 43.9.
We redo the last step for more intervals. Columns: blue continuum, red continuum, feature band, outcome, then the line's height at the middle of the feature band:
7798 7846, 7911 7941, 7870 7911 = -0.1 angstrom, 44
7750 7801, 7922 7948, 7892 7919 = -0.4 angstrom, 43.4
